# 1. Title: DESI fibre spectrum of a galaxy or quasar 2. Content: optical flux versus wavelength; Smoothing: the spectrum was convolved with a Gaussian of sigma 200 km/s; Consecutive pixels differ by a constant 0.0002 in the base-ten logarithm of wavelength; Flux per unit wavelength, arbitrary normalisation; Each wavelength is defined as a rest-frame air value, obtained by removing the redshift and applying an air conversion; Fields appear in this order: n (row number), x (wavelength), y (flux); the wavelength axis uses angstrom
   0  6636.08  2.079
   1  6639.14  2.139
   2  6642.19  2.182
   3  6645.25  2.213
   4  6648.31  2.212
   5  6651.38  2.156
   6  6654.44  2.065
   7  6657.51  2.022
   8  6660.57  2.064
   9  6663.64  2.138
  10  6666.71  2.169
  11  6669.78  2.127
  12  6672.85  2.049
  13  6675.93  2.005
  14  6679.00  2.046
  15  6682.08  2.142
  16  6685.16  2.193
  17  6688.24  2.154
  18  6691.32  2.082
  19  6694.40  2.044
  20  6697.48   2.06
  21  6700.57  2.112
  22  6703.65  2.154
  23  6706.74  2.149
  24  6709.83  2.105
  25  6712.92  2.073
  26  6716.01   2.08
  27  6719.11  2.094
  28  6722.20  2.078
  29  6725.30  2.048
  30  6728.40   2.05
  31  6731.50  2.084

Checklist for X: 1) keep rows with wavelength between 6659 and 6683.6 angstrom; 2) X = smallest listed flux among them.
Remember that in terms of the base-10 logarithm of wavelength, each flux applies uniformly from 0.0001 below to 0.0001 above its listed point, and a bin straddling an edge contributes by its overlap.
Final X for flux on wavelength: 2.005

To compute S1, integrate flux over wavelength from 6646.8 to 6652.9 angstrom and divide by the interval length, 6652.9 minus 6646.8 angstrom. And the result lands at 2.18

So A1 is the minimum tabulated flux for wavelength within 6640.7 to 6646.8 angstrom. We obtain 2.182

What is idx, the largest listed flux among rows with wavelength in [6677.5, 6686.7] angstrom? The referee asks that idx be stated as 2.193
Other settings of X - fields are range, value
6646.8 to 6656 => 2.065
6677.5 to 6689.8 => 2.046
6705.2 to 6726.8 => 2.048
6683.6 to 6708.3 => 2.044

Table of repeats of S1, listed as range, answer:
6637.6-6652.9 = 2.18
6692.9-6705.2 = 2.09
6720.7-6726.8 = 2.06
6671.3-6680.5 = 2.03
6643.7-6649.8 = 2.21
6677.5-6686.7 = 2.13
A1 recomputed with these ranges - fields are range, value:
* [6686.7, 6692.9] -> 2.082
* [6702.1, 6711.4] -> 2.105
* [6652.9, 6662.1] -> 2.022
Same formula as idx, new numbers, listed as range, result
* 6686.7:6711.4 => 2.154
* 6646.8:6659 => 2.212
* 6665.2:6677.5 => 2.169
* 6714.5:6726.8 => 2.094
